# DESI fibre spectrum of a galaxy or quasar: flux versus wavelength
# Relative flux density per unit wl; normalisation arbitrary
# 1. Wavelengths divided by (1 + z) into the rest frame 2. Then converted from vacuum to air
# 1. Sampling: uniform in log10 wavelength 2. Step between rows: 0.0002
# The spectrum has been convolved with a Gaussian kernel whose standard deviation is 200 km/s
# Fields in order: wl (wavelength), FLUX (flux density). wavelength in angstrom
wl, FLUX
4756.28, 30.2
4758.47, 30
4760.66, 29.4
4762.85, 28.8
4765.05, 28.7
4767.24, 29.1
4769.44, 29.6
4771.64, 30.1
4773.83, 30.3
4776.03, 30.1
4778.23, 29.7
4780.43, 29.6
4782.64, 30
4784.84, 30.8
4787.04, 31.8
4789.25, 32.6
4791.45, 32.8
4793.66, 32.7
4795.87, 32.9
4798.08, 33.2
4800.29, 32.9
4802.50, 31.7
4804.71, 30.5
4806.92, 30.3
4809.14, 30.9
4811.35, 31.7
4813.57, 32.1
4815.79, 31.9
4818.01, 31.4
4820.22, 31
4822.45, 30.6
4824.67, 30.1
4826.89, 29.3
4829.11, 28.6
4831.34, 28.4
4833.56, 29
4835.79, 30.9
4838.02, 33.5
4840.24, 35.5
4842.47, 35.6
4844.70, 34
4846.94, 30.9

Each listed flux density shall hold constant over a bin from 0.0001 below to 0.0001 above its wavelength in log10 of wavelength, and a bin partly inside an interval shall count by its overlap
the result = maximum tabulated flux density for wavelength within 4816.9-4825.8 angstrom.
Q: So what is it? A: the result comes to 31.4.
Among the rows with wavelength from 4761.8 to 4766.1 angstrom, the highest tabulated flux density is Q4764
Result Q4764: 28.8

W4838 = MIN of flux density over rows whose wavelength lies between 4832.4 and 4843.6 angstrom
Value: 29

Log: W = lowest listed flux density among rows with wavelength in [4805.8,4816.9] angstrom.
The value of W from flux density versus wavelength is 30.3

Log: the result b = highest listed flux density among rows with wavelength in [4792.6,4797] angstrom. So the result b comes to 32.9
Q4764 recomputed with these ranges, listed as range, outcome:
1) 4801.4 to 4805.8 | 31.7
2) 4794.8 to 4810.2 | 33.2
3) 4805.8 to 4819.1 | 32.1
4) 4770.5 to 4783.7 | 30.3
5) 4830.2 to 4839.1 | 33.5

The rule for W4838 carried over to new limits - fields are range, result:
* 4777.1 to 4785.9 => 29.6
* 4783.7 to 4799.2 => 30.8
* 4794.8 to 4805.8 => 30.5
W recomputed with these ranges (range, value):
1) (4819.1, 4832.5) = 28.4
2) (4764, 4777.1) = 28.7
